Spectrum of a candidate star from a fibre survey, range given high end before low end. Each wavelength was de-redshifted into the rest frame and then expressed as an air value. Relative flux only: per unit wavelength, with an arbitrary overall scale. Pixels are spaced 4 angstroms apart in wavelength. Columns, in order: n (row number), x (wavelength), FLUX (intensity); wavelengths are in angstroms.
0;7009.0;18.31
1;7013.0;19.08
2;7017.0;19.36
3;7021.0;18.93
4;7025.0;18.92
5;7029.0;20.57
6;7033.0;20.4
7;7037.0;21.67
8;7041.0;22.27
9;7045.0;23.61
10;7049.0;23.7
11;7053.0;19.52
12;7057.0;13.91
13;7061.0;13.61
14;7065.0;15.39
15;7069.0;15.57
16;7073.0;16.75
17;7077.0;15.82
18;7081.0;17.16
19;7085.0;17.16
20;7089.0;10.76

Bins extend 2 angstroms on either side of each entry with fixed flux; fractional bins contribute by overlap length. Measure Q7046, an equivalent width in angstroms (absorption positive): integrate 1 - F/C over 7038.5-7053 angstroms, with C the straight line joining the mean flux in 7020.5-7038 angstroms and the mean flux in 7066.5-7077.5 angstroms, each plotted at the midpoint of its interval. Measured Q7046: -3.2 angstroms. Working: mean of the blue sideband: 20.1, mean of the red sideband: 16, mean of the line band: 22.6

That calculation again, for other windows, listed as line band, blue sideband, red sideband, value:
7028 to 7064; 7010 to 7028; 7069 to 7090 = -4.29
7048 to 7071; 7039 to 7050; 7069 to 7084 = 3.96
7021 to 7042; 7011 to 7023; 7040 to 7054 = 0.24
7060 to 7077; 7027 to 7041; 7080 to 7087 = 2.62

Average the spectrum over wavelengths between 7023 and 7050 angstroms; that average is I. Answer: 21.5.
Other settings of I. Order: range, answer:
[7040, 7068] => 18.6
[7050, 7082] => 16.2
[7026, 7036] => 20.4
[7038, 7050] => 23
